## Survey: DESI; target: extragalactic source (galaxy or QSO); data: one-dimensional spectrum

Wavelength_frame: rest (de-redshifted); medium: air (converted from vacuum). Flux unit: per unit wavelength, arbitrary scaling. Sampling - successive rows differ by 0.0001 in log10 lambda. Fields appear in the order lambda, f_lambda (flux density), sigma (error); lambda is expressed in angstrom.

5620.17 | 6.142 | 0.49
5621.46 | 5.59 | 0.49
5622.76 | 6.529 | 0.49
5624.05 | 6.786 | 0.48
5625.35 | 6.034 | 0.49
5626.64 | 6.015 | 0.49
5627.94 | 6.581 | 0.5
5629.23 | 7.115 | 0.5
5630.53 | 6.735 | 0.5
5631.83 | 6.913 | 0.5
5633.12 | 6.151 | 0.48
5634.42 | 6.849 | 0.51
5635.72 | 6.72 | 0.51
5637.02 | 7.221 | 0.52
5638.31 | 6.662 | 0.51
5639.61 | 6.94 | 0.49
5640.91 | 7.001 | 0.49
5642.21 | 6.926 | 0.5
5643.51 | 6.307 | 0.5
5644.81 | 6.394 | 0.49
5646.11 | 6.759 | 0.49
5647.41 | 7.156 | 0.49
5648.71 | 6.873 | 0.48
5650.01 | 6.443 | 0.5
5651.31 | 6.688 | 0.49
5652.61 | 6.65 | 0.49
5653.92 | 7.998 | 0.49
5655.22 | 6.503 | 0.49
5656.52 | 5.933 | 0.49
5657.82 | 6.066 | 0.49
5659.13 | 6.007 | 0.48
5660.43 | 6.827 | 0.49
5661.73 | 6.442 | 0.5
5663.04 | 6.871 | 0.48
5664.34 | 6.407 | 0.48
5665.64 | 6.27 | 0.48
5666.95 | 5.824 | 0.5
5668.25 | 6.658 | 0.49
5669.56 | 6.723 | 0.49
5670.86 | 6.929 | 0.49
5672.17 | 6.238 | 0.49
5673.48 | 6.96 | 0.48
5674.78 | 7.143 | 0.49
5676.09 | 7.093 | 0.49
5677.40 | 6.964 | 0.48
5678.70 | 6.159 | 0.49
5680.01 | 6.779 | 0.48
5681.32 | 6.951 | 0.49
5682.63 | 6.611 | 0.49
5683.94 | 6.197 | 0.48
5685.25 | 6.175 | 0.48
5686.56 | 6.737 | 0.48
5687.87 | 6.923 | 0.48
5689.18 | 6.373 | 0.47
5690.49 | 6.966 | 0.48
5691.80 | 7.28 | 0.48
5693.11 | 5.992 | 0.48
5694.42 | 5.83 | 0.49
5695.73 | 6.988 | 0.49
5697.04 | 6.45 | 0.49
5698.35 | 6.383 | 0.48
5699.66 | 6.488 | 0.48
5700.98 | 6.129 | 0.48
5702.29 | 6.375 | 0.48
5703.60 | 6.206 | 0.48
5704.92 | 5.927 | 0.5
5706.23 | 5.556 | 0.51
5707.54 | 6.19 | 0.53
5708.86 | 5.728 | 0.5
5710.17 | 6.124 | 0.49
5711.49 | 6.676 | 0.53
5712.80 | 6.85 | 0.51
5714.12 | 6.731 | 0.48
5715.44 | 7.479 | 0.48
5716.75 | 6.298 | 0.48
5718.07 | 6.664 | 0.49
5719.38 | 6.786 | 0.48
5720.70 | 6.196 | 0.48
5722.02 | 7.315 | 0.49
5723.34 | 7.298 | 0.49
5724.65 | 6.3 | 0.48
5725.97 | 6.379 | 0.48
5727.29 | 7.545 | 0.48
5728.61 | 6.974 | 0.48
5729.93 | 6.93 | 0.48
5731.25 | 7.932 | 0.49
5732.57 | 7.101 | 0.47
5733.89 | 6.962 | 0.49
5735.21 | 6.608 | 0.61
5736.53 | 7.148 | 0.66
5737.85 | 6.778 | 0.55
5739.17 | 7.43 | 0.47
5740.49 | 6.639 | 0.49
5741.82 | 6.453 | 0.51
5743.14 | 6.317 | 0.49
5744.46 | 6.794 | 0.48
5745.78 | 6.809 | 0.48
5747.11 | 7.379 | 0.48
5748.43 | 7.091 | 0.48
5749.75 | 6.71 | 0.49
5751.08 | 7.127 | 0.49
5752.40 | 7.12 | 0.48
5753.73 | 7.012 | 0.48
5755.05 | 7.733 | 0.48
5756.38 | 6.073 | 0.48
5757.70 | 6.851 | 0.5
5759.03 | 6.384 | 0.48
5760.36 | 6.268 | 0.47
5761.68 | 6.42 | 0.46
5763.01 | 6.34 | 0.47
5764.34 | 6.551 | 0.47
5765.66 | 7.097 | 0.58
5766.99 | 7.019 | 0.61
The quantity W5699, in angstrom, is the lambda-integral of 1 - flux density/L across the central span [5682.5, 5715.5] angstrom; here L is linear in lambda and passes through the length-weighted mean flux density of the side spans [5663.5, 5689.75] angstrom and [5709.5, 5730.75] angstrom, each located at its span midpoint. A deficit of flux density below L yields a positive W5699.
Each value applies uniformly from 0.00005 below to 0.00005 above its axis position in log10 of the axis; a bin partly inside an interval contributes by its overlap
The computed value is 1.41 angstrom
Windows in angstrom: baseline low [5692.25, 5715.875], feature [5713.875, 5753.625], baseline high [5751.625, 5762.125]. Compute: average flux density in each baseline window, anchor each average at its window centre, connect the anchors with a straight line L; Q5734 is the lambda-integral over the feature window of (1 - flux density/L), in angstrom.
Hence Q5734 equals -2.1 angstrom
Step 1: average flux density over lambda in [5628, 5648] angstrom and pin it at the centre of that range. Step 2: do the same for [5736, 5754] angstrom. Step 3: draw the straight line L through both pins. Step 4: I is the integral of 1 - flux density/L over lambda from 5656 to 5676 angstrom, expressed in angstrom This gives 0.9 angstrom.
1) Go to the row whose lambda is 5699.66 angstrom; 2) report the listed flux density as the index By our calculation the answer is 6.488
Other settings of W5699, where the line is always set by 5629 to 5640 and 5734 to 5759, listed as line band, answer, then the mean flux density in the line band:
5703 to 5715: 1.07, 6.24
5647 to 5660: 0.35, 6.62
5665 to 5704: 1.55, 6.56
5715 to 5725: 0.10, 6.8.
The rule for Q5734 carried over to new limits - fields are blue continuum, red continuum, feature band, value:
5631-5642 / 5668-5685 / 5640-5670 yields 0.7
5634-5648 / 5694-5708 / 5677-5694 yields -0.6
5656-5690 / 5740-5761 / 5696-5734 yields 0.4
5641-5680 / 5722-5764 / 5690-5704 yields 0.6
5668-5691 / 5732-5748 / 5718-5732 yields -0.3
